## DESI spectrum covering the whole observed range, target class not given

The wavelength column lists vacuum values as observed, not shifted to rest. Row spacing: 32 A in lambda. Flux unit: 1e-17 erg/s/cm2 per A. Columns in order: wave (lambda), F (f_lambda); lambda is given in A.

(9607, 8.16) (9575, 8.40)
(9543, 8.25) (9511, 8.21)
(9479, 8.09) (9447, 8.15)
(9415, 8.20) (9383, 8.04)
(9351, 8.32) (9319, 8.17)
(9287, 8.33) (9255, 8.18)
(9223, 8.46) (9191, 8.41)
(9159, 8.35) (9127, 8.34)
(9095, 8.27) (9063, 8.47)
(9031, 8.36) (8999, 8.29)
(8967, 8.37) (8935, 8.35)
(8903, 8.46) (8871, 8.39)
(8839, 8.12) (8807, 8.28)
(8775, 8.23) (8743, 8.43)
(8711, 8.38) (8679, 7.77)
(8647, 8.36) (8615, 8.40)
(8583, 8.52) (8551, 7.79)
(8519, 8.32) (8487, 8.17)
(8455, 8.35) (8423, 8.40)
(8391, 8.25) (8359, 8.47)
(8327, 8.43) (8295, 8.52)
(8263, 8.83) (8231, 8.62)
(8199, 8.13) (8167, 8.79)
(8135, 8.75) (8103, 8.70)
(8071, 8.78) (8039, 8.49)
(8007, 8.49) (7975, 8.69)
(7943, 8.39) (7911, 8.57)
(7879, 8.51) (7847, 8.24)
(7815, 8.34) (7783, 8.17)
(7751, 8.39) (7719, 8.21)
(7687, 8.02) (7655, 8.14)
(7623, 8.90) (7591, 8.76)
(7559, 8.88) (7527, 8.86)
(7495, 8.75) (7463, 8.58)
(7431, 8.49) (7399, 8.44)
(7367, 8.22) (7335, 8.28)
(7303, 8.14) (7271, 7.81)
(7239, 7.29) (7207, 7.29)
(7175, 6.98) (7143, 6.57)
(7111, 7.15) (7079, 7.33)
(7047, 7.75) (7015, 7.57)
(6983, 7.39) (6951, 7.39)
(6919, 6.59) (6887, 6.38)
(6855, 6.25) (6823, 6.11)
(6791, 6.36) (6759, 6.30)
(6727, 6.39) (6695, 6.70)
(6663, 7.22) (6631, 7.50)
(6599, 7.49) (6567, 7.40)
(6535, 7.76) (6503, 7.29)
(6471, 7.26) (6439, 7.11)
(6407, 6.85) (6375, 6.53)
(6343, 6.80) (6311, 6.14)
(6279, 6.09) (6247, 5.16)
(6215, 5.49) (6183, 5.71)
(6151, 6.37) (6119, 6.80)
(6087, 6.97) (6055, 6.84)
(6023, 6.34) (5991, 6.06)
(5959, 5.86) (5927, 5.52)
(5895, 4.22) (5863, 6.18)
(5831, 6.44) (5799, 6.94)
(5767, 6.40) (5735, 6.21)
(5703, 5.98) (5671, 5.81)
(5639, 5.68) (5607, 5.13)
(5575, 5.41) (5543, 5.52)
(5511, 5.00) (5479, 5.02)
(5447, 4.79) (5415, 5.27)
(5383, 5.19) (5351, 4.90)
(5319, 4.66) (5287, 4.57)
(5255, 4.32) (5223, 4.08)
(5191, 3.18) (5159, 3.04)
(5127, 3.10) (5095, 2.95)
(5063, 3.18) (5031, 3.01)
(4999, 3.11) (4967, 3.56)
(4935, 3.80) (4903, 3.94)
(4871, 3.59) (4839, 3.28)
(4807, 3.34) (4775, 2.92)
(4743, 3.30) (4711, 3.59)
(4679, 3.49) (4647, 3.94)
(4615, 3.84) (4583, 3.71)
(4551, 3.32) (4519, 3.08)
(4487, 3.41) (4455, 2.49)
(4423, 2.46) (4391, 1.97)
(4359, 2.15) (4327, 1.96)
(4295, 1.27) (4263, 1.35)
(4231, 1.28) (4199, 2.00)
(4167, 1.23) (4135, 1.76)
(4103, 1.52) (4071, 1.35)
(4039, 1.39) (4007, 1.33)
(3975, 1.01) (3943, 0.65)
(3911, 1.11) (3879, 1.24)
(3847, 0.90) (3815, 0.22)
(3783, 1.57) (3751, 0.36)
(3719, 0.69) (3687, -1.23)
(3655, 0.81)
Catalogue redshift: 0.00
